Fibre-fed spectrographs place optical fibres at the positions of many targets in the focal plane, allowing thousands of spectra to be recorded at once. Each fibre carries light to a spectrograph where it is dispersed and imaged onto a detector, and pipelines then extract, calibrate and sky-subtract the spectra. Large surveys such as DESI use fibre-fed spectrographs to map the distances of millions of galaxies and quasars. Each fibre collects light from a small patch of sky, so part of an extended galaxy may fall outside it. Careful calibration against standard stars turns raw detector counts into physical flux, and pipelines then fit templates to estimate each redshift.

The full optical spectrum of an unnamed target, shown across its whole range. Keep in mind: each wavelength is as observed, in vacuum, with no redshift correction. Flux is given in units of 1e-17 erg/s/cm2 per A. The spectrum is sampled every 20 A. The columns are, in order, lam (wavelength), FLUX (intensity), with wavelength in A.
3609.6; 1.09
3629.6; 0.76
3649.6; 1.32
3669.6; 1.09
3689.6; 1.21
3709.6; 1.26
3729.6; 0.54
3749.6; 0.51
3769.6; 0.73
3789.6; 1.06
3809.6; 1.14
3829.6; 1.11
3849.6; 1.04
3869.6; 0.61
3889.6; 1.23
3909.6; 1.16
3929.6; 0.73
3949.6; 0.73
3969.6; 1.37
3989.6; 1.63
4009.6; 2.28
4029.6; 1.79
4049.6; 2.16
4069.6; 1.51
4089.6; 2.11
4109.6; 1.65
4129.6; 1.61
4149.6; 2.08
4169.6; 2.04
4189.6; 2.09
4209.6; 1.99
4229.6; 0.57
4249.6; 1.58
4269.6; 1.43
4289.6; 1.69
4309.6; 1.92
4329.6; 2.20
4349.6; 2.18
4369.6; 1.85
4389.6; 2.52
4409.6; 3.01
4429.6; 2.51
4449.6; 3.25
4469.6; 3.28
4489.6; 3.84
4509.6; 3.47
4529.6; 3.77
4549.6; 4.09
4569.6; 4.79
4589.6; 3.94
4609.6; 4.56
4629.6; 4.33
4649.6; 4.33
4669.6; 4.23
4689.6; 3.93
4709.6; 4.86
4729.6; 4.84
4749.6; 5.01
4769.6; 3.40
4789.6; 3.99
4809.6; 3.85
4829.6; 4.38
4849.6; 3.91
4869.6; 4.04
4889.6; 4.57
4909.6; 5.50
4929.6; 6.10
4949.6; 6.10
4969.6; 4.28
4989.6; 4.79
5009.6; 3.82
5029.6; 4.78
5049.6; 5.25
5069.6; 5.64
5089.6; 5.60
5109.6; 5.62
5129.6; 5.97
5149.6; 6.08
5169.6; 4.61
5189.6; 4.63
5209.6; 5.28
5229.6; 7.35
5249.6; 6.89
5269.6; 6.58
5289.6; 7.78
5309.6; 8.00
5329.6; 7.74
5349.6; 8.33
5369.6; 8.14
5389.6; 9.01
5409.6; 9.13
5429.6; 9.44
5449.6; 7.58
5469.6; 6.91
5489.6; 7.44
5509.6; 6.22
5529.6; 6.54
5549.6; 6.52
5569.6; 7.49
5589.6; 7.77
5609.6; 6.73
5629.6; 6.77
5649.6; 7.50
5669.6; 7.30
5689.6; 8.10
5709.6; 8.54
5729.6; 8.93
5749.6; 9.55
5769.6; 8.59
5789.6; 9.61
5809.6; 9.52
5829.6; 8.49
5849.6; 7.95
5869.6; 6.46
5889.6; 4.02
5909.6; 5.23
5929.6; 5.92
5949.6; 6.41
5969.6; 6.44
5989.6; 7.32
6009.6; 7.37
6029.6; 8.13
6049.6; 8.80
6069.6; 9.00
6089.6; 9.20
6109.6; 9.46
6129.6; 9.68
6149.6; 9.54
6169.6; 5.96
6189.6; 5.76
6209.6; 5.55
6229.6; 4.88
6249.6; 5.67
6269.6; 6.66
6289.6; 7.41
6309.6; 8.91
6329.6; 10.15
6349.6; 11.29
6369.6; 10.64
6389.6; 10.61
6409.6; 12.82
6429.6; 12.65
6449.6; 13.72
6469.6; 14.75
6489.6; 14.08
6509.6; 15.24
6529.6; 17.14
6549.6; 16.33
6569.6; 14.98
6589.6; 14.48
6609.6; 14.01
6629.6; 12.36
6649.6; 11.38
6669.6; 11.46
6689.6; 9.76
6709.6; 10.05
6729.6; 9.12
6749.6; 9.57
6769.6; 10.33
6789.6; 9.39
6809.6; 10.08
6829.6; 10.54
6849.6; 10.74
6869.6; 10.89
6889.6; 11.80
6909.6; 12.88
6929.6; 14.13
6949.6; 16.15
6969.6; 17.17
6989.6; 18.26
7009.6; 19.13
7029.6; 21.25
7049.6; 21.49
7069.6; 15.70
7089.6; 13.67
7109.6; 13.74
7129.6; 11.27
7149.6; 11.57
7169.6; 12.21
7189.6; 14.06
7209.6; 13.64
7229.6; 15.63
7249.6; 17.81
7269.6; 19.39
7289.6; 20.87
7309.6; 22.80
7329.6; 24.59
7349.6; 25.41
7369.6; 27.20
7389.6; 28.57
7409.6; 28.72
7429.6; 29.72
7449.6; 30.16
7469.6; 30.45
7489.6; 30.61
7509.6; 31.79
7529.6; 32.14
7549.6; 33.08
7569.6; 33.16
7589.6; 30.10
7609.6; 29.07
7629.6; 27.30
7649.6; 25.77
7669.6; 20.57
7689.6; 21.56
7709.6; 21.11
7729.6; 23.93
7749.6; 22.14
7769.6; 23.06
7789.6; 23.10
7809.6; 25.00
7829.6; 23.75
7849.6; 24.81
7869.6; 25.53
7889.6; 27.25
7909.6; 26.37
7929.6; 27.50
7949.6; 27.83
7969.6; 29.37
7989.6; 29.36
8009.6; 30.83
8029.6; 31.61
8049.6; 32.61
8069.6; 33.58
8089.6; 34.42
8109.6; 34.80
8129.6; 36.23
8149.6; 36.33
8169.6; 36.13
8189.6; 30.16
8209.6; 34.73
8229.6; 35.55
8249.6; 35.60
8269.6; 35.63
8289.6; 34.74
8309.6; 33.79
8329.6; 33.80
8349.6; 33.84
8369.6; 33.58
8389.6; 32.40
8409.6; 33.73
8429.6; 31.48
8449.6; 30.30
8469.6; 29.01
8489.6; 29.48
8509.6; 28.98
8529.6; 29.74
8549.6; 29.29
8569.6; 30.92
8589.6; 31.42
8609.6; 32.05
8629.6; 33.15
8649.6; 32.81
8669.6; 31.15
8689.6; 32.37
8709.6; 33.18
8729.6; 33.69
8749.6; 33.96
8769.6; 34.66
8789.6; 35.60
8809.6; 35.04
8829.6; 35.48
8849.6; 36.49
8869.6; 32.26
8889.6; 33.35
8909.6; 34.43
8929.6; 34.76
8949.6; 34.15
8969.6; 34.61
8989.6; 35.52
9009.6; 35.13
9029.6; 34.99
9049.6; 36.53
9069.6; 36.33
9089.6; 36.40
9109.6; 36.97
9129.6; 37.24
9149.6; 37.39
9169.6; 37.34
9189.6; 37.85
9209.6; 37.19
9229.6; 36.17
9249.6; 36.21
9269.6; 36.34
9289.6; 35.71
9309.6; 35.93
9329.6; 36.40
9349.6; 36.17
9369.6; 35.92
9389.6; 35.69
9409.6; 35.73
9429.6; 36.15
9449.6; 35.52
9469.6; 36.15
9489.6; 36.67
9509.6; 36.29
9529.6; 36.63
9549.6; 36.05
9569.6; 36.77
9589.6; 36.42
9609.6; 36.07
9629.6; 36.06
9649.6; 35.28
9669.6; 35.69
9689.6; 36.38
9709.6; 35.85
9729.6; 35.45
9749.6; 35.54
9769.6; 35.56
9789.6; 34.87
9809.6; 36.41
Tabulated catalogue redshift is 0.000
